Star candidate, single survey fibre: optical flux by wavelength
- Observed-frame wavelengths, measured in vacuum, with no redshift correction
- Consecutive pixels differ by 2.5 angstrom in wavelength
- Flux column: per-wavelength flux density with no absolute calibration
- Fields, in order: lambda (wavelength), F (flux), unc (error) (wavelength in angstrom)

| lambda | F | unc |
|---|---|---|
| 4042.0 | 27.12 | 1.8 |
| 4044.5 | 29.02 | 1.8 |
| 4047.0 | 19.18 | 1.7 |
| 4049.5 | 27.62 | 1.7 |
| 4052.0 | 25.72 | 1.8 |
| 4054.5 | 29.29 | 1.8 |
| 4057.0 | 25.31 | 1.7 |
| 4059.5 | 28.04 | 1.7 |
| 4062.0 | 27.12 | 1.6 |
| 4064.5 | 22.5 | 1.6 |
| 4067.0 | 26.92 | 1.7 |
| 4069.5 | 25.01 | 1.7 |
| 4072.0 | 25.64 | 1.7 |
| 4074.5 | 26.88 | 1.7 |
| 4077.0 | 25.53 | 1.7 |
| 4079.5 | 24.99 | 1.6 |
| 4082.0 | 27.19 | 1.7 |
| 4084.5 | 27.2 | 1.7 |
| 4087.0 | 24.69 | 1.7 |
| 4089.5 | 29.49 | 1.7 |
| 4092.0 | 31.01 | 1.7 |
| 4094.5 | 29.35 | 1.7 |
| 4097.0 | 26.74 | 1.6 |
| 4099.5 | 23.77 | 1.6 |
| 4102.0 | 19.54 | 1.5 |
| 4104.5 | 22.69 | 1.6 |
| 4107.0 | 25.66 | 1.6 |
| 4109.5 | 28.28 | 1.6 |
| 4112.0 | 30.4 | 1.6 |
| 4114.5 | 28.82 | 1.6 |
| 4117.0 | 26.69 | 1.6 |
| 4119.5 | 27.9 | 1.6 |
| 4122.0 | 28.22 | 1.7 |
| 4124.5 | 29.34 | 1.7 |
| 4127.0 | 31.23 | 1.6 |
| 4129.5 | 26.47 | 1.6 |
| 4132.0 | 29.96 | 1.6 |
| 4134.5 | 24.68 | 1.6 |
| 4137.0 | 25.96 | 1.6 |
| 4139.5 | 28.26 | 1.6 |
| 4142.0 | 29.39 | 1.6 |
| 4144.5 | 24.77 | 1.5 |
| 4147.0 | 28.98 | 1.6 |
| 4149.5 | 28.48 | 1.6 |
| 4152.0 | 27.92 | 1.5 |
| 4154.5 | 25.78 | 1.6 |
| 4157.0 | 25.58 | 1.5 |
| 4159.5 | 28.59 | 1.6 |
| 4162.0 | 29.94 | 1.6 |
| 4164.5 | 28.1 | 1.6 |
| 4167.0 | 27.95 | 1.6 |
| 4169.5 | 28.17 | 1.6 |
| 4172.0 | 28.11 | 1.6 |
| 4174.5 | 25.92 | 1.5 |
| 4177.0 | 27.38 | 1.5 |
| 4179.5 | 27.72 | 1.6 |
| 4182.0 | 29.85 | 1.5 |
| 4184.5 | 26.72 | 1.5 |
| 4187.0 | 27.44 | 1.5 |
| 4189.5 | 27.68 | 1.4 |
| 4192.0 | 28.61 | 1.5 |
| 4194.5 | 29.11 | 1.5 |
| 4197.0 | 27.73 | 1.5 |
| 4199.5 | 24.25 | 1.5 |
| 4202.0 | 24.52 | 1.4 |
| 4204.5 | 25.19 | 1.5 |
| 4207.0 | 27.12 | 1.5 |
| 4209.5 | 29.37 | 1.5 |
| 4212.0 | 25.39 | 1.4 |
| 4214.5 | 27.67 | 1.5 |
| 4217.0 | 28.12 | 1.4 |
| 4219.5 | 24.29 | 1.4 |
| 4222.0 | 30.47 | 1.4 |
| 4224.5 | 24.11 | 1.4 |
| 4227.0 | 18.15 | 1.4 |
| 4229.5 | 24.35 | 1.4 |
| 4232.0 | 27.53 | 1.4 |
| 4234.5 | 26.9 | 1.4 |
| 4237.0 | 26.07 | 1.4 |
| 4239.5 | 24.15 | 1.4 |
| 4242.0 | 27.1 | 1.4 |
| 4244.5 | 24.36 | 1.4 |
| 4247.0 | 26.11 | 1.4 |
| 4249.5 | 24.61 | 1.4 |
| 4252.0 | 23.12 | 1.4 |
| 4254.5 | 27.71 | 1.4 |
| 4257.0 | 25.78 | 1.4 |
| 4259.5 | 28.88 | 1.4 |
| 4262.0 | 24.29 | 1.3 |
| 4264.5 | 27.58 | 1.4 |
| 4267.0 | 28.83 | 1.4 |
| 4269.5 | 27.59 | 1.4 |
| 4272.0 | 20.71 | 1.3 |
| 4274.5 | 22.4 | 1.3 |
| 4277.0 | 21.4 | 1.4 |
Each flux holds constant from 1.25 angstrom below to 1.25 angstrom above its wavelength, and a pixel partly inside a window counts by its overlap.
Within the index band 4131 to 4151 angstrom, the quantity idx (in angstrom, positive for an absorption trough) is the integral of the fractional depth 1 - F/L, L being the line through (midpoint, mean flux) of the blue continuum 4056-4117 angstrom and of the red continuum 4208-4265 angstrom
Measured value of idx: -1.0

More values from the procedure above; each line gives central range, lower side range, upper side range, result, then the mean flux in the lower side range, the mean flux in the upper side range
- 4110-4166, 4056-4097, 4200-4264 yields -3.47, 26.7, 25.8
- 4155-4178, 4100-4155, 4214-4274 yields -0.84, 27.2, 25.7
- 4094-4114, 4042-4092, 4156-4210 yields 0.68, 26.3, 27.5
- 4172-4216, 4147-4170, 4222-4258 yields -0.79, 27.9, 25.2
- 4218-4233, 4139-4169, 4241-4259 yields 0.79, 27.8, 25.7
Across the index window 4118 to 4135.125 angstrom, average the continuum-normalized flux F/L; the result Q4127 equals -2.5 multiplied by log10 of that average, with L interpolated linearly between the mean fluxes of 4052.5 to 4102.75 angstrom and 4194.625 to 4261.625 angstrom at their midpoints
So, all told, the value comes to -0.09 mag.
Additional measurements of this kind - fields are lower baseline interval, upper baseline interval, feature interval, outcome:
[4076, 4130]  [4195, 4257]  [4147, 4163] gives -0.05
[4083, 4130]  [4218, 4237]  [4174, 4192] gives -0.07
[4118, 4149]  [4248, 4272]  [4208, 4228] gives 0.03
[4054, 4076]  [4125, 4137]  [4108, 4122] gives -0.03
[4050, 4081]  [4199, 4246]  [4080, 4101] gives -0.05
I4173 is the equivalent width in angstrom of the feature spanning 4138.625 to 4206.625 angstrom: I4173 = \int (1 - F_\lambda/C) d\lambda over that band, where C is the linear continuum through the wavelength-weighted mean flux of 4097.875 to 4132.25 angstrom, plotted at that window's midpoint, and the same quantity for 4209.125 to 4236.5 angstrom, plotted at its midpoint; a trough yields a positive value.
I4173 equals -2.7 angstrom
